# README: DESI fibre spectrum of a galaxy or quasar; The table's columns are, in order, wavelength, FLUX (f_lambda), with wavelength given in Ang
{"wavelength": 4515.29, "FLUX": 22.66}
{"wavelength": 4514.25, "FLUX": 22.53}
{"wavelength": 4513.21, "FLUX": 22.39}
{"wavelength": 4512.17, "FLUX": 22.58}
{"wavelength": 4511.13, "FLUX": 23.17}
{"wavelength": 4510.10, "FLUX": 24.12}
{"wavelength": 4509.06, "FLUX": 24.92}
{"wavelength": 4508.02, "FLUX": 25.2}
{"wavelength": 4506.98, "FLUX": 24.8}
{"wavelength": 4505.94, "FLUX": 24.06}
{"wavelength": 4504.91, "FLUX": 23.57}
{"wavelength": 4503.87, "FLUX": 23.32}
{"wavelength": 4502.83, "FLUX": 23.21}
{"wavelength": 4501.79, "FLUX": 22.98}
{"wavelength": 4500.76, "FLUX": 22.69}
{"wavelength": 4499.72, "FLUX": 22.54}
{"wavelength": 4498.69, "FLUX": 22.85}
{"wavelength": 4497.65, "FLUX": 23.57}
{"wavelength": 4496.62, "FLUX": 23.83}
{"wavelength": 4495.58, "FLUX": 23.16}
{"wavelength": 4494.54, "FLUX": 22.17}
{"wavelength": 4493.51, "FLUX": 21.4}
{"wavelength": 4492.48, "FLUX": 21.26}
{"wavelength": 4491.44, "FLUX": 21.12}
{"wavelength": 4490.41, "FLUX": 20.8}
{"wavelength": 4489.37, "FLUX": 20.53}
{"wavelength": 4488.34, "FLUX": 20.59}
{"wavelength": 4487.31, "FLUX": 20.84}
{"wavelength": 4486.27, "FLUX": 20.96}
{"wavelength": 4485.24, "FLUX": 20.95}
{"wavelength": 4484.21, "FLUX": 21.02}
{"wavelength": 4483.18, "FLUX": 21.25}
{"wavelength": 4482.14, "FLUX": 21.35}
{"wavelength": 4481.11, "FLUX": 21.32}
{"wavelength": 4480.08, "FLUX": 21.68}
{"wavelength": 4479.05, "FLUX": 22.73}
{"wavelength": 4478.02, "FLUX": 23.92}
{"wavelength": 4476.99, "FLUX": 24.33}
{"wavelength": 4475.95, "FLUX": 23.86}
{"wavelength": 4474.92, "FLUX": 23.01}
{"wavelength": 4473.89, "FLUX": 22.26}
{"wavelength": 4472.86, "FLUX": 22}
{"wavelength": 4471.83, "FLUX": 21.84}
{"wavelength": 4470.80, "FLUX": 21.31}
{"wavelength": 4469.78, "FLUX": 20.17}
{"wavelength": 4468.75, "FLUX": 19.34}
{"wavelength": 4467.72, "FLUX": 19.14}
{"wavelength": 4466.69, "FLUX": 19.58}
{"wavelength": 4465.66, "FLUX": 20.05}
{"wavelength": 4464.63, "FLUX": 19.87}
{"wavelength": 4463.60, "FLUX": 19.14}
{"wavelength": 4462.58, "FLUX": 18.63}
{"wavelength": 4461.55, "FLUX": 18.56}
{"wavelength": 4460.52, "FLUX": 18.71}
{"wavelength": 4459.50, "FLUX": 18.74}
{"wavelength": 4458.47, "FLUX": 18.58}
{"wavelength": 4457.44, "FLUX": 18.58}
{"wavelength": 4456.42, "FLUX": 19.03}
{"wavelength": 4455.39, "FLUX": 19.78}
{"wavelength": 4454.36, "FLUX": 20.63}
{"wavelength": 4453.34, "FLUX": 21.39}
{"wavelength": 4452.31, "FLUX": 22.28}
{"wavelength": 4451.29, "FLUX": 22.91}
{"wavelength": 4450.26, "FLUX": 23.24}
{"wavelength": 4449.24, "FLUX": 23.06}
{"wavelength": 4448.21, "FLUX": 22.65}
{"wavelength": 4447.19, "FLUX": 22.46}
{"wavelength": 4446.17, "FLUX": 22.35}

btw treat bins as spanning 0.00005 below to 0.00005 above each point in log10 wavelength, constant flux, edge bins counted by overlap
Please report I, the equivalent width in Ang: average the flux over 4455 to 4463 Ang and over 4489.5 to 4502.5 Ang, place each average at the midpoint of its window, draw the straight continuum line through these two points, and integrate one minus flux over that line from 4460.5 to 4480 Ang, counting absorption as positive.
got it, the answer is -1.12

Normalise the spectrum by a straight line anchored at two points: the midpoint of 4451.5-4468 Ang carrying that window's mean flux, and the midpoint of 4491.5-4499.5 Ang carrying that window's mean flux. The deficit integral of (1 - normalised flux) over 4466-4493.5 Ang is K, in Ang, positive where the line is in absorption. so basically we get -0.3 Ang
